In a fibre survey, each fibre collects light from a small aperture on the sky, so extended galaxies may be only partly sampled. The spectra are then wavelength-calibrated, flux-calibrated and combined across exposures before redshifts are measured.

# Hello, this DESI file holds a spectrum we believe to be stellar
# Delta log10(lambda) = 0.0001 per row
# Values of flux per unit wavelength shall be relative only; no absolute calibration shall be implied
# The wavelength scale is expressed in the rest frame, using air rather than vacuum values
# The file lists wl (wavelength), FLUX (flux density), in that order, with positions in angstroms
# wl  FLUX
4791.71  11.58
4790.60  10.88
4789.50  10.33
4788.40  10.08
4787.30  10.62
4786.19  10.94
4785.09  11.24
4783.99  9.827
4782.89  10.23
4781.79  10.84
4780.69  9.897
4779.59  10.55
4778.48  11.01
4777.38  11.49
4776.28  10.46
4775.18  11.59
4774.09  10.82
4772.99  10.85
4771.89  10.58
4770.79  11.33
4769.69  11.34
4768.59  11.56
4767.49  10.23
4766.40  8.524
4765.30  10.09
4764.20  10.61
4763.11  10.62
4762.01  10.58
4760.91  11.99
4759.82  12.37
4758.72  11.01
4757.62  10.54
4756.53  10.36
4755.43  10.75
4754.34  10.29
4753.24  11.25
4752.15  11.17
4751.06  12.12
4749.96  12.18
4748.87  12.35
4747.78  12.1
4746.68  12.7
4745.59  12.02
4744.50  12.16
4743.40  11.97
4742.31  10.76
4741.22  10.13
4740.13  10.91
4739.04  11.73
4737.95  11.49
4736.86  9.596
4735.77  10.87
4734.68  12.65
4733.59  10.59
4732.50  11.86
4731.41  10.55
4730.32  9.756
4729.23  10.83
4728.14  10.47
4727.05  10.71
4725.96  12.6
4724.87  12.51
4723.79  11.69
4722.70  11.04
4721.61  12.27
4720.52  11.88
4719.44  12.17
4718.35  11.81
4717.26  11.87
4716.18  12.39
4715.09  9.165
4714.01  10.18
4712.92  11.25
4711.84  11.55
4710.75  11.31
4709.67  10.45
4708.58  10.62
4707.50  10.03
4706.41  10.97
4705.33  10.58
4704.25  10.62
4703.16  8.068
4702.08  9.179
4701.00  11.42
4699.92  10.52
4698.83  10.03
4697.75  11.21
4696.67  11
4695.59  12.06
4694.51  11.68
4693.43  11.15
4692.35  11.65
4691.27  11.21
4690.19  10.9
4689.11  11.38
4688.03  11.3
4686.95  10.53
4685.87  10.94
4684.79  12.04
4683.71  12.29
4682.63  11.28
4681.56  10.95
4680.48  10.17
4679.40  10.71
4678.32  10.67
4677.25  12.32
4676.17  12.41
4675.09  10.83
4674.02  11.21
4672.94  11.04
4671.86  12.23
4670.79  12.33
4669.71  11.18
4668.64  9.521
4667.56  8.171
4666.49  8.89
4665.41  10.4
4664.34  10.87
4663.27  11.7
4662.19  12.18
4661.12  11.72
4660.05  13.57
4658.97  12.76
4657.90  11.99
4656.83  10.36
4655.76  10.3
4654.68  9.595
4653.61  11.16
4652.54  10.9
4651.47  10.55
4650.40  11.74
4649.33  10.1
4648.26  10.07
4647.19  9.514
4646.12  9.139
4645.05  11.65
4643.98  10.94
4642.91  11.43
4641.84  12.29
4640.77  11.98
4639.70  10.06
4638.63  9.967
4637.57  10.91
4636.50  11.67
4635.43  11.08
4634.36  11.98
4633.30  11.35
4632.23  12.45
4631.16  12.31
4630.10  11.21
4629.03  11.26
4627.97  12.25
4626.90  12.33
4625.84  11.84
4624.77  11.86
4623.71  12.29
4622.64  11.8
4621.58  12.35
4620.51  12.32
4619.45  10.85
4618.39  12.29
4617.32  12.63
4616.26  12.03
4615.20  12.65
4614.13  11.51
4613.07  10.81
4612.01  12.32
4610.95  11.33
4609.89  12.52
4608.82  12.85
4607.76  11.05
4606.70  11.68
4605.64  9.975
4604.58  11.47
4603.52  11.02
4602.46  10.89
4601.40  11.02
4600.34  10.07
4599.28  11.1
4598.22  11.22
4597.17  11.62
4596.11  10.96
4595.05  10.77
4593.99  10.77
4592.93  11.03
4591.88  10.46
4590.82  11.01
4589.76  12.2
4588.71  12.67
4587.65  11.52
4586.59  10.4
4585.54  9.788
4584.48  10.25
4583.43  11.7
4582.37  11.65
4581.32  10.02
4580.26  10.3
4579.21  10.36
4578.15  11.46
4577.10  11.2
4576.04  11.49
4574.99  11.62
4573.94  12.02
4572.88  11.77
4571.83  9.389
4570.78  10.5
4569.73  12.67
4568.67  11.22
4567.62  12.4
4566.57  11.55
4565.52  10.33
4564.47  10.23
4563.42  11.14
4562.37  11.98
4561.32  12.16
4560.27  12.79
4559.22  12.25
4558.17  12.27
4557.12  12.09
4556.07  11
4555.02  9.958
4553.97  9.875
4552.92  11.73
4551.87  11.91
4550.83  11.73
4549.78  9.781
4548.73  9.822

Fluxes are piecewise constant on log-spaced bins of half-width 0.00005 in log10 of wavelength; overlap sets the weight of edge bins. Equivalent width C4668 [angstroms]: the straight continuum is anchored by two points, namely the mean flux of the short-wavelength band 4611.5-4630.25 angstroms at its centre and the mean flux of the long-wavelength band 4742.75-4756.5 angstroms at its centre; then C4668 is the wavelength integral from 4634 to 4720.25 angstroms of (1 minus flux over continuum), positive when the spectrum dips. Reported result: 6.04 angstroms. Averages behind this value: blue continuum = 11.9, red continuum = 11.7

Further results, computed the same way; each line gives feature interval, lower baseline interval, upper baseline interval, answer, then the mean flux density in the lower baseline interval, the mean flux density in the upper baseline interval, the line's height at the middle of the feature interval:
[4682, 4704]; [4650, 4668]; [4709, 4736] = 0.3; 11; 11.3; 11.2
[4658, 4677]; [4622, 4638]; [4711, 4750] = 0.6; 11.8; 11.4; 11.6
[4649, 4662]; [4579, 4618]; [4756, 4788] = -0.2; 11.2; 10.8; 11.1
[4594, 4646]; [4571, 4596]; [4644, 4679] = -2.4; 11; 11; 11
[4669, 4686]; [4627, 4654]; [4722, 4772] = -0.4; 11.1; 11.2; 11.1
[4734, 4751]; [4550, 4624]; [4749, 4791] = -1.0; 11.4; 10.8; 10.9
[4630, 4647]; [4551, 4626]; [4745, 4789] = 0.0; 11.4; 11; 11.3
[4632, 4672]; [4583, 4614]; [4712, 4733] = 0.9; 11.2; 11.3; 11.2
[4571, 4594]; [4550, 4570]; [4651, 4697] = 0.8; 11.5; 11.2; 11.4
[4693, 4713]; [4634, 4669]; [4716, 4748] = 1.0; 10.9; 11.5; 11.2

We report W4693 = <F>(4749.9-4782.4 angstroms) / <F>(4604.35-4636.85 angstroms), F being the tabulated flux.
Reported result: 0.9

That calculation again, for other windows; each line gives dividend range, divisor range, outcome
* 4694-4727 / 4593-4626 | 0.96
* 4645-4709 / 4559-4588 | 0.97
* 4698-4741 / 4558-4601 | 0.98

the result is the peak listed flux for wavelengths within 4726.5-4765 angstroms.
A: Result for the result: 12.7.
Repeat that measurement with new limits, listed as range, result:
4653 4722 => 13.57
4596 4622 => 12.85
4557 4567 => 12.79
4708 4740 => 12.65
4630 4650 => 12.45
